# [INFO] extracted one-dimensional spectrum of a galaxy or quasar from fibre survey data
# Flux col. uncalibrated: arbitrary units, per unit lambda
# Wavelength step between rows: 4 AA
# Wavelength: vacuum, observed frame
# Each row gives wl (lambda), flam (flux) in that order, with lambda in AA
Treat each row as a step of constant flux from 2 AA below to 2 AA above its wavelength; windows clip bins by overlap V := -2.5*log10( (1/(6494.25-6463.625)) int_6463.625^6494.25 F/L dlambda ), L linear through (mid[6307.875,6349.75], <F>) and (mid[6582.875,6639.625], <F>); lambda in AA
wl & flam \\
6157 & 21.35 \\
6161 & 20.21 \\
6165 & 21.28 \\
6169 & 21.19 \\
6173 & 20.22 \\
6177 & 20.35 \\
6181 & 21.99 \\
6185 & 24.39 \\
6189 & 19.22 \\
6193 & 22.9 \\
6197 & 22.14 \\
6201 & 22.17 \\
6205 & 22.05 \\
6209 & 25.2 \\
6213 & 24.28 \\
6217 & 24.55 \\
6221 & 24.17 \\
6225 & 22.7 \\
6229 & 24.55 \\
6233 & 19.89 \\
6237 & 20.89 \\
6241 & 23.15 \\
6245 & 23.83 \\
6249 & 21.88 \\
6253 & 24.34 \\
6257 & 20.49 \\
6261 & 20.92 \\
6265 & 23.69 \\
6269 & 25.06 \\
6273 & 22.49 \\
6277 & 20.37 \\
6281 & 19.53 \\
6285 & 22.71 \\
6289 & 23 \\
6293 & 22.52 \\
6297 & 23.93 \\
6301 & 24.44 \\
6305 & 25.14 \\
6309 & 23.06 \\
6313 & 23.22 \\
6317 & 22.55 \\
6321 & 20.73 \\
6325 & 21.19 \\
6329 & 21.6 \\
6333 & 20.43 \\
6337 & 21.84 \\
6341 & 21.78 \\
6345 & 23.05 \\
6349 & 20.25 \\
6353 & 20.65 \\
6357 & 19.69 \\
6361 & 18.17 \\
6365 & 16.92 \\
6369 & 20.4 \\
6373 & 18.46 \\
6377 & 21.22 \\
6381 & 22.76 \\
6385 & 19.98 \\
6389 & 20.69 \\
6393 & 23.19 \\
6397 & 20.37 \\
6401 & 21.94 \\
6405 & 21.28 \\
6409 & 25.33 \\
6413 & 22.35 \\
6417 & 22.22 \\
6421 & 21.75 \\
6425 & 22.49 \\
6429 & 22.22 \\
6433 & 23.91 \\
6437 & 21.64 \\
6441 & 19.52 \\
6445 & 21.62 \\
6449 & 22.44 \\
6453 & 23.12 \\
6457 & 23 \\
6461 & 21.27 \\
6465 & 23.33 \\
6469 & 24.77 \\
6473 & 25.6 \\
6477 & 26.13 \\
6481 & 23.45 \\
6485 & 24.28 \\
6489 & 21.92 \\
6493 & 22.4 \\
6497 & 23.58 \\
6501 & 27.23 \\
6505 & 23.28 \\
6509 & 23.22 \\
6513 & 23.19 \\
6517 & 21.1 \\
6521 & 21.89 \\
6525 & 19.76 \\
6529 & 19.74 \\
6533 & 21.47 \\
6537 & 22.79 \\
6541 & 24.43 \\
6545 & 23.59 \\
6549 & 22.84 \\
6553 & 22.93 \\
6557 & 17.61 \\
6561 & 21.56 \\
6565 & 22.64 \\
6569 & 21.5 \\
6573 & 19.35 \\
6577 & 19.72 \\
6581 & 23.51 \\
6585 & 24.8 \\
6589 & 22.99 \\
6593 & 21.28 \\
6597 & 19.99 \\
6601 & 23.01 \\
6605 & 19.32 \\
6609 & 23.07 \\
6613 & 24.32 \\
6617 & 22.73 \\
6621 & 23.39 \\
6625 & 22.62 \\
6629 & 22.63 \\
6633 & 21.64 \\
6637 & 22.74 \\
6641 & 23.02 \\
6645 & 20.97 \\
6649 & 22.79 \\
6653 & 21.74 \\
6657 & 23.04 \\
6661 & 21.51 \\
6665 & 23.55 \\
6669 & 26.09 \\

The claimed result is -0.09 mag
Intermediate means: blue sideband 21.8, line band 24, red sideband 22.5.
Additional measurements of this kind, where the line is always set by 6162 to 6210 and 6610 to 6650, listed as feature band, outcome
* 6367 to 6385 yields 0.08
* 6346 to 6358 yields 0.09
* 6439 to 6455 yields 0.03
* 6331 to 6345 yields 0.03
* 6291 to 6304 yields -0.08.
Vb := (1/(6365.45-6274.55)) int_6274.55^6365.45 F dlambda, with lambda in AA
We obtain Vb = 21.7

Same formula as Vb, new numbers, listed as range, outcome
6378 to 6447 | 21.9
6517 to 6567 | 21.7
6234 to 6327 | 22.5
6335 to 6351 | 21.7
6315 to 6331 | 21.5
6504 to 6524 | 22.4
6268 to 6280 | 22.2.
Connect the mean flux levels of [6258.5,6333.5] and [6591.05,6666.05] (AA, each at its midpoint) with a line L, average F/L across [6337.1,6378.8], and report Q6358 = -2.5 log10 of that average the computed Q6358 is 0.12 mag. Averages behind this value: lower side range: 22.5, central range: 20.1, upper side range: 22.3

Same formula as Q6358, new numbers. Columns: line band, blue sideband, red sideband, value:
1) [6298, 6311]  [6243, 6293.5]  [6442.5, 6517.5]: -0.076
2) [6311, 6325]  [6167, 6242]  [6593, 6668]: 0.018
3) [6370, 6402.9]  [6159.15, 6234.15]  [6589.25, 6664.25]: 0.062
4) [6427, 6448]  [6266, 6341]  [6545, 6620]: 0.018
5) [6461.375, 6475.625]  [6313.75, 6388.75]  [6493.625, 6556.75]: -0.108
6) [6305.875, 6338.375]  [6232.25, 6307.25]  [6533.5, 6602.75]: 0.027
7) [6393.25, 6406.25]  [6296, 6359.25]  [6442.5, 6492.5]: 0.062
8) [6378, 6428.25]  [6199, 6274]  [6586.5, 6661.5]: 0.032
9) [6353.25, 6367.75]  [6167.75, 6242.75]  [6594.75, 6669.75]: 0.201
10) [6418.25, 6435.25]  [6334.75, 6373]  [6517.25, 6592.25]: -0.089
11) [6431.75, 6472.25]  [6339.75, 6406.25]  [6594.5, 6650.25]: -0.069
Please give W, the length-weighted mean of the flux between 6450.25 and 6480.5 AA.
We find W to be 23.8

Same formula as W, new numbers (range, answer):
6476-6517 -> 23.7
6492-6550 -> 22.7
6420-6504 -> 23.1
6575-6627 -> 22.4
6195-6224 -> 23.5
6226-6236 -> 22.1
